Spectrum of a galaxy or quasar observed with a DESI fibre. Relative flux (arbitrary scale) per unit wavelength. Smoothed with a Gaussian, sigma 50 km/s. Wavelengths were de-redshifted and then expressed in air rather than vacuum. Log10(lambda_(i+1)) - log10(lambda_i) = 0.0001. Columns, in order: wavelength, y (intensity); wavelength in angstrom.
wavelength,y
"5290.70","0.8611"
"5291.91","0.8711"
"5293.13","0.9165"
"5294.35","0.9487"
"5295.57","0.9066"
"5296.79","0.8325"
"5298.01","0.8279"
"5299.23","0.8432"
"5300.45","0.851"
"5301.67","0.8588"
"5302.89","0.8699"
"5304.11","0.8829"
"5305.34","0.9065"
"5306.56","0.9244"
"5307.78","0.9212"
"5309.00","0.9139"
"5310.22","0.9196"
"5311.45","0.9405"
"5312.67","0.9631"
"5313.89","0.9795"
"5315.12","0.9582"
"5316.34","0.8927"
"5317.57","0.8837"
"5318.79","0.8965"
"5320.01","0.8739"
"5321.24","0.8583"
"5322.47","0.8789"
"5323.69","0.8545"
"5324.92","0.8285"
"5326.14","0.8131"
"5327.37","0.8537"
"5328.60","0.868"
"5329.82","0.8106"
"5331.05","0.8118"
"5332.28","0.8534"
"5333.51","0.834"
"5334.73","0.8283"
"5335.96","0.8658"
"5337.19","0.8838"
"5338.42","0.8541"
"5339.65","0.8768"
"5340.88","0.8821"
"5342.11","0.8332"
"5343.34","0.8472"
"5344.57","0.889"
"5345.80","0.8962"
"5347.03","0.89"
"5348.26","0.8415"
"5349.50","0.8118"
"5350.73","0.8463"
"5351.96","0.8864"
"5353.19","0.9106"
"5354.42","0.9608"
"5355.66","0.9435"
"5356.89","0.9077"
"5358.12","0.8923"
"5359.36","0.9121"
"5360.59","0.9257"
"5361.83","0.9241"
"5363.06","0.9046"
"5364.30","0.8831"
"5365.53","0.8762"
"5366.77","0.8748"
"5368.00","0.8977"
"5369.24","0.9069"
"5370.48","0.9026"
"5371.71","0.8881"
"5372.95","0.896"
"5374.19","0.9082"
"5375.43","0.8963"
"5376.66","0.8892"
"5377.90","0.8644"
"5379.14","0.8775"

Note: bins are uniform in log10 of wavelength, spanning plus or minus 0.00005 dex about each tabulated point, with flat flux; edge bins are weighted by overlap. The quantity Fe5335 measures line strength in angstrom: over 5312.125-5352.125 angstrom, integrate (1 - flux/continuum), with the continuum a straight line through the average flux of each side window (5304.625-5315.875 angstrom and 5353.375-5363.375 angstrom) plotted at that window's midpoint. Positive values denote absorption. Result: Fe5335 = 2.6 angstrom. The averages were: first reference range 0.935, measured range 0.868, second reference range 0.921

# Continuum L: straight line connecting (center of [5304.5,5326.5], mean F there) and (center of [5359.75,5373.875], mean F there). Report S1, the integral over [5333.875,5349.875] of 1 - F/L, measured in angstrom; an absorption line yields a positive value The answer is 0.7 angstrom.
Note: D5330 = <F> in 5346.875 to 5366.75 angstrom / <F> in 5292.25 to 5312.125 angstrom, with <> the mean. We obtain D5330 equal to 1.00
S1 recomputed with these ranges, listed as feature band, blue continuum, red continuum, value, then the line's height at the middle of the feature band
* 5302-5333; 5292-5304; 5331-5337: -1.0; 0.858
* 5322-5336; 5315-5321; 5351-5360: 0.9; 0.9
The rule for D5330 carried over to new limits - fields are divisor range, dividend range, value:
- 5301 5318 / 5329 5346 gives 0.93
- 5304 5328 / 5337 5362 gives 0.99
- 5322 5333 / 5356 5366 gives 1.08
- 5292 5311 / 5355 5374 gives 1.02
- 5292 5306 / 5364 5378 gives 1.02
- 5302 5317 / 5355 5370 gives 0.98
